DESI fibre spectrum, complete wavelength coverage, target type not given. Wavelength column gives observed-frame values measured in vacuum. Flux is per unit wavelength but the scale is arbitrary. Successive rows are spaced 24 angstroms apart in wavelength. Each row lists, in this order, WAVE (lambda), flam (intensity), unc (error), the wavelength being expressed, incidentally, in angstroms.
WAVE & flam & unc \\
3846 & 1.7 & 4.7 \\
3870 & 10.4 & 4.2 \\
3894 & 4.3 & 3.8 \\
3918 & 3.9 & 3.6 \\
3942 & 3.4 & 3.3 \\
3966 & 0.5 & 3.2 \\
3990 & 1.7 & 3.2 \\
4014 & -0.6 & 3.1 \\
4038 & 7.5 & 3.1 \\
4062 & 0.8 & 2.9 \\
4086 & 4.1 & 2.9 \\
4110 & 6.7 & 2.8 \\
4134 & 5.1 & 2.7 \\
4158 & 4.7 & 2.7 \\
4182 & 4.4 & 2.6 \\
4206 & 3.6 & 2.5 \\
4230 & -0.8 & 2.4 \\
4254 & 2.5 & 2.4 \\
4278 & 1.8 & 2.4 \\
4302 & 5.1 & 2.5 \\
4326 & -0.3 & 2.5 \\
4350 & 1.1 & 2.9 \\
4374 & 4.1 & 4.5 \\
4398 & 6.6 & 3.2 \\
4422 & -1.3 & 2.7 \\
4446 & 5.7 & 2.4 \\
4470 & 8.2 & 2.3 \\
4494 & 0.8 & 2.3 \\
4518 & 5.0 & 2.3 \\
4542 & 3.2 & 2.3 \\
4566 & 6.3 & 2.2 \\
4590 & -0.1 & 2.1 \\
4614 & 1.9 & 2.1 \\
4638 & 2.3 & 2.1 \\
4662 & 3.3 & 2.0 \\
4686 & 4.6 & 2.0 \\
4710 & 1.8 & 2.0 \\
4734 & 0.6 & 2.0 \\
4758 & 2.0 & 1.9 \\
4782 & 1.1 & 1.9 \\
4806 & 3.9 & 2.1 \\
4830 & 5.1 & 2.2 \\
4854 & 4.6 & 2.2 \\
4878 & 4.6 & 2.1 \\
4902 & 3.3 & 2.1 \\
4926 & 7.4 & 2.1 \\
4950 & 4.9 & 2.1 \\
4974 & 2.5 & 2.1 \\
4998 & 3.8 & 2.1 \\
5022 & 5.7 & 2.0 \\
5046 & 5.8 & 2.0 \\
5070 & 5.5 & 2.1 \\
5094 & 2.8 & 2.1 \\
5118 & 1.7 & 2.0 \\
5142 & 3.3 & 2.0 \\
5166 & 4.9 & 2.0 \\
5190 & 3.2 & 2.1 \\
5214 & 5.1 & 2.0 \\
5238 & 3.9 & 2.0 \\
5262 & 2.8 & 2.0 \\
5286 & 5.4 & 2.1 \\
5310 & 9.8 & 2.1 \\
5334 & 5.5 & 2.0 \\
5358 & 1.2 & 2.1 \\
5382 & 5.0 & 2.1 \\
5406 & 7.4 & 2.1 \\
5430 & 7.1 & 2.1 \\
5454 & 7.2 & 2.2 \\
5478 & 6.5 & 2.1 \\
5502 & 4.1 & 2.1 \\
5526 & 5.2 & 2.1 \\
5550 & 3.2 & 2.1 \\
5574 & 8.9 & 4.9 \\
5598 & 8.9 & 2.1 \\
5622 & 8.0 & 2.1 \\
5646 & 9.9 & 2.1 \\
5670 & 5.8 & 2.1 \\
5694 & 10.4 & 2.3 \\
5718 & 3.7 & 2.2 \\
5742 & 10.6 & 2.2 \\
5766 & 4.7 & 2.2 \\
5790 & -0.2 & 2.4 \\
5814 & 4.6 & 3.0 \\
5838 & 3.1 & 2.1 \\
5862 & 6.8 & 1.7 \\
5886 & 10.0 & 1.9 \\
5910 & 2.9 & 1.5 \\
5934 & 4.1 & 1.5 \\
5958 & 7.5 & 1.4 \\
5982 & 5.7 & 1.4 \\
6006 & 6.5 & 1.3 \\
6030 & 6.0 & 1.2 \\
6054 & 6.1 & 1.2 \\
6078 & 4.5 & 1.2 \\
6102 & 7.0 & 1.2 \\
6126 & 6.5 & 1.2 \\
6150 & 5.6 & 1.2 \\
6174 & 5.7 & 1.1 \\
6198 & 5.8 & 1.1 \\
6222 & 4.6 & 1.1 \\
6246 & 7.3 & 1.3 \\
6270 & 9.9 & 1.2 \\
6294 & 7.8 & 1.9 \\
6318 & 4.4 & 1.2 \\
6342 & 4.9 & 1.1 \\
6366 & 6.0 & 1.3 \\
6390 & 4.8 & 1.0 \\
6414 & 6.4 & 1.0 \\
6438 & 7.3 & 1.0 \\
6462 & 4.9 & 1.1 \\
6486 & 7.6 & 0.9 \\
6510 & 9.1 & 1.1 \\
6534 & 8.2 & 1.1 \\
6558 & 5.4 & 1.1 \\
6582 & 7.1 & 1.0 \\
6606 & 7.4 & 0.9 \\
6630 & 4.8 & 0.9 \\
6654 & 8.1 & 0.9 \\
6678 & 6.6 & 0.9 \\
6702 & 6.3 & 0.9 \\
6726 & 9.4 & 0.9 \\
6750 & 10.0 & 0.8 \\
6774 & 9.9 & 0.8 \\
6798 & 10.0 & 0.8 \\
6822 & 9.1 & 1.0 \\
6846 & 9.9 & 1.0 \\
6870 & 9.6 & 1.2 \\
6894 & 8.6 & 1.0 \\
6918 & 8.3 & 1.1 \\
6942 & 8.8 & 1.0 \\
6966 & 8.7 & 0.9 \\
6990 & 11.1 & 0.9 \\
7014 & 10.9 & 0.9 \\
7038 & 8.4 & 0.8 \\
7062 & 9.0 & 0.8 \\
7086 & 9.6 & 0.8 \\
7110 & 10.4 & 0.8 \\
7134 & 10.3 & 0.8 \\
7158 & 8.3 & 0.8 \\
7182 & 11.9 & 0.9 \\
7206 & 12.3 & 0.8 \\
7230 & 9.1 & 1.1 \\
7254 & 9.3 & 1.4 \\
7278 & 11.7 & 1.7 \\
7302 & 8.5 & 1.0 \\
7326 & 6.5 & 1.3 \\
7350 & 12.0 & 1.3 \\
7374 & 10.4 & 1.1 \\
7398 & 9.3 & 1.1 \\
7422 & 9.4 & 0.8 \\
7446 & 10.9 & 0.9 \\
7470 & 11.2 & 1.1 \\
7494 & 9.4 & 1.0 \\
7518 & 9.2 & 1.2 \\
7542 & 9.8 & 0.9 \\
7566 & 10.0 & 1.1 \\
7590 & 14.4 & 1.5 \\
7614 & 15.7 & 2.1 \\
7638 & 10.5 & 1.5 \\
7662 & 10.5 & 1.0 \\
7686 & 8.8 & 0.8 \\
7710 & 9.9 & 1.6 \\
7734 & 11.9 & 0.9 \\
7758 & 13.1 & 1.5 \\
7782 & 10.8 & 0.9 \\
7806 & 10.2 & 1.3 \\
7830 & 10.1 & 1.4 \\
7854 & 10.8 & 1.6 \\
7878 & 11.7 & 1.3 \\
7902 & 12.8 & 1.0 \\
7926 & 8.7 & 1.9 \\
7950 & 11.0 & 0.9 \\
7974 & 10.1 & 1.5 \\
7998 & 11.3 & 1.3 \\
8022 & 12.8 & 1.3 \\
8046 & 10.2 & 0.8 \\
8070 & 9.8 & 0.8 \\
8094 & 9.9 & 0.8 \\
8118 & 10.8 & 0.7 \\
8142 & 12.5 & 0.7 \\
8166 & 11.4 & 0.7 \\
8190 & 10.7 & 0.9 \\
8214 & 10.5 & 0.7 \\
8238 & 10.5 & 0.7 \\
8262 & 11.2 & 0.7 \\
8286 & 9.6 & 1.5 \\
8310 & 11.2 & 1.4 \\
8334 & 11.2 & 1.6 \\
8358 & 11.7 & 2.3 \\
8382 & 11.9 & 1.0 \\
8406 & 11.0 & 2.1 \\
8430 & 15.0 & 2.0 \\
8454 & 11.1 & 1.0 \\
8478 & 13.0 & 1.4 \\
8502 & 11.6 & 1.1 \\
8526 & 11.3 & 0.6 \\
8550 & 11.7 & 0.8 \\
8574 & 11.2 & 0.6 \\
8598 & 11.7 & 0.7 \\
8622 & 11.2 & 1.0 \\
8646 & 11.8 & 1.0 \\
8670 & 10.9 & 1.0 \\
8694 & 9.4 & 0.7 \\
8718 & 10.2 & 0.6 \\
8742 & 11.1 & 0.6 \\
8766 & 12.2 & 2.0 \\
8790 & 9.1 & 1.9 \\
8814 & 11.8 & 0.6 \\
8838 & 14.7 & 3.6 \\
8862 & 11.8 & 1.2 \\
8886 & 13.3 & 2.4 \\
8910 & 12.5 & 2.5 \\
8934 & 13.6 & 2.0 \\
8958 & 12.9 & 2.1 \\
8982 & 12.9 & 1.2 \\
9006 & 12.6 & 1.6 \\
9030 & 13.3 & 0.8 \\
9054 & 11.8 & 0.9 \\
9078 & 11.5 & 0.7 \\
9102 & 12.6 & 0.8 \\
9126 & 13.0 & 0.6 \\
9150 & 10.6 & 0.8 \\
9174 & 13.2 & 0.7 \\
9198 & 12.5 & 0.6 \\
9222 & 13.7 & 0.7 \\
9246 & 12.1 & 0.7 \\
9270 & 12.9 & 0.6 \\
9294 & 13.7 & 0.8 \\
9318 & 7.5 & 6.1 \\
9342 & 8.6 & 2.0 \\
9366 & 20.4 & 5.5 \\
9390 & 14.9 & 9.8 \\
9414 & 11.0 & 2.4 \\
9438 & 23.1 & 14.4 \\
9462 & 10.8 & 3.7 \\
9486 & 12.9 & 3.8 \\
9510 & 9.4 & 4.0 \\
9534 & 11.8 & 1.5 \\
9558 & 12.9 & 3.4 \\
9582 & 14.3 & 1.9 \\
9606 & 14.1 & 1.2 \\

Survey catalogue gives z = 0.684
